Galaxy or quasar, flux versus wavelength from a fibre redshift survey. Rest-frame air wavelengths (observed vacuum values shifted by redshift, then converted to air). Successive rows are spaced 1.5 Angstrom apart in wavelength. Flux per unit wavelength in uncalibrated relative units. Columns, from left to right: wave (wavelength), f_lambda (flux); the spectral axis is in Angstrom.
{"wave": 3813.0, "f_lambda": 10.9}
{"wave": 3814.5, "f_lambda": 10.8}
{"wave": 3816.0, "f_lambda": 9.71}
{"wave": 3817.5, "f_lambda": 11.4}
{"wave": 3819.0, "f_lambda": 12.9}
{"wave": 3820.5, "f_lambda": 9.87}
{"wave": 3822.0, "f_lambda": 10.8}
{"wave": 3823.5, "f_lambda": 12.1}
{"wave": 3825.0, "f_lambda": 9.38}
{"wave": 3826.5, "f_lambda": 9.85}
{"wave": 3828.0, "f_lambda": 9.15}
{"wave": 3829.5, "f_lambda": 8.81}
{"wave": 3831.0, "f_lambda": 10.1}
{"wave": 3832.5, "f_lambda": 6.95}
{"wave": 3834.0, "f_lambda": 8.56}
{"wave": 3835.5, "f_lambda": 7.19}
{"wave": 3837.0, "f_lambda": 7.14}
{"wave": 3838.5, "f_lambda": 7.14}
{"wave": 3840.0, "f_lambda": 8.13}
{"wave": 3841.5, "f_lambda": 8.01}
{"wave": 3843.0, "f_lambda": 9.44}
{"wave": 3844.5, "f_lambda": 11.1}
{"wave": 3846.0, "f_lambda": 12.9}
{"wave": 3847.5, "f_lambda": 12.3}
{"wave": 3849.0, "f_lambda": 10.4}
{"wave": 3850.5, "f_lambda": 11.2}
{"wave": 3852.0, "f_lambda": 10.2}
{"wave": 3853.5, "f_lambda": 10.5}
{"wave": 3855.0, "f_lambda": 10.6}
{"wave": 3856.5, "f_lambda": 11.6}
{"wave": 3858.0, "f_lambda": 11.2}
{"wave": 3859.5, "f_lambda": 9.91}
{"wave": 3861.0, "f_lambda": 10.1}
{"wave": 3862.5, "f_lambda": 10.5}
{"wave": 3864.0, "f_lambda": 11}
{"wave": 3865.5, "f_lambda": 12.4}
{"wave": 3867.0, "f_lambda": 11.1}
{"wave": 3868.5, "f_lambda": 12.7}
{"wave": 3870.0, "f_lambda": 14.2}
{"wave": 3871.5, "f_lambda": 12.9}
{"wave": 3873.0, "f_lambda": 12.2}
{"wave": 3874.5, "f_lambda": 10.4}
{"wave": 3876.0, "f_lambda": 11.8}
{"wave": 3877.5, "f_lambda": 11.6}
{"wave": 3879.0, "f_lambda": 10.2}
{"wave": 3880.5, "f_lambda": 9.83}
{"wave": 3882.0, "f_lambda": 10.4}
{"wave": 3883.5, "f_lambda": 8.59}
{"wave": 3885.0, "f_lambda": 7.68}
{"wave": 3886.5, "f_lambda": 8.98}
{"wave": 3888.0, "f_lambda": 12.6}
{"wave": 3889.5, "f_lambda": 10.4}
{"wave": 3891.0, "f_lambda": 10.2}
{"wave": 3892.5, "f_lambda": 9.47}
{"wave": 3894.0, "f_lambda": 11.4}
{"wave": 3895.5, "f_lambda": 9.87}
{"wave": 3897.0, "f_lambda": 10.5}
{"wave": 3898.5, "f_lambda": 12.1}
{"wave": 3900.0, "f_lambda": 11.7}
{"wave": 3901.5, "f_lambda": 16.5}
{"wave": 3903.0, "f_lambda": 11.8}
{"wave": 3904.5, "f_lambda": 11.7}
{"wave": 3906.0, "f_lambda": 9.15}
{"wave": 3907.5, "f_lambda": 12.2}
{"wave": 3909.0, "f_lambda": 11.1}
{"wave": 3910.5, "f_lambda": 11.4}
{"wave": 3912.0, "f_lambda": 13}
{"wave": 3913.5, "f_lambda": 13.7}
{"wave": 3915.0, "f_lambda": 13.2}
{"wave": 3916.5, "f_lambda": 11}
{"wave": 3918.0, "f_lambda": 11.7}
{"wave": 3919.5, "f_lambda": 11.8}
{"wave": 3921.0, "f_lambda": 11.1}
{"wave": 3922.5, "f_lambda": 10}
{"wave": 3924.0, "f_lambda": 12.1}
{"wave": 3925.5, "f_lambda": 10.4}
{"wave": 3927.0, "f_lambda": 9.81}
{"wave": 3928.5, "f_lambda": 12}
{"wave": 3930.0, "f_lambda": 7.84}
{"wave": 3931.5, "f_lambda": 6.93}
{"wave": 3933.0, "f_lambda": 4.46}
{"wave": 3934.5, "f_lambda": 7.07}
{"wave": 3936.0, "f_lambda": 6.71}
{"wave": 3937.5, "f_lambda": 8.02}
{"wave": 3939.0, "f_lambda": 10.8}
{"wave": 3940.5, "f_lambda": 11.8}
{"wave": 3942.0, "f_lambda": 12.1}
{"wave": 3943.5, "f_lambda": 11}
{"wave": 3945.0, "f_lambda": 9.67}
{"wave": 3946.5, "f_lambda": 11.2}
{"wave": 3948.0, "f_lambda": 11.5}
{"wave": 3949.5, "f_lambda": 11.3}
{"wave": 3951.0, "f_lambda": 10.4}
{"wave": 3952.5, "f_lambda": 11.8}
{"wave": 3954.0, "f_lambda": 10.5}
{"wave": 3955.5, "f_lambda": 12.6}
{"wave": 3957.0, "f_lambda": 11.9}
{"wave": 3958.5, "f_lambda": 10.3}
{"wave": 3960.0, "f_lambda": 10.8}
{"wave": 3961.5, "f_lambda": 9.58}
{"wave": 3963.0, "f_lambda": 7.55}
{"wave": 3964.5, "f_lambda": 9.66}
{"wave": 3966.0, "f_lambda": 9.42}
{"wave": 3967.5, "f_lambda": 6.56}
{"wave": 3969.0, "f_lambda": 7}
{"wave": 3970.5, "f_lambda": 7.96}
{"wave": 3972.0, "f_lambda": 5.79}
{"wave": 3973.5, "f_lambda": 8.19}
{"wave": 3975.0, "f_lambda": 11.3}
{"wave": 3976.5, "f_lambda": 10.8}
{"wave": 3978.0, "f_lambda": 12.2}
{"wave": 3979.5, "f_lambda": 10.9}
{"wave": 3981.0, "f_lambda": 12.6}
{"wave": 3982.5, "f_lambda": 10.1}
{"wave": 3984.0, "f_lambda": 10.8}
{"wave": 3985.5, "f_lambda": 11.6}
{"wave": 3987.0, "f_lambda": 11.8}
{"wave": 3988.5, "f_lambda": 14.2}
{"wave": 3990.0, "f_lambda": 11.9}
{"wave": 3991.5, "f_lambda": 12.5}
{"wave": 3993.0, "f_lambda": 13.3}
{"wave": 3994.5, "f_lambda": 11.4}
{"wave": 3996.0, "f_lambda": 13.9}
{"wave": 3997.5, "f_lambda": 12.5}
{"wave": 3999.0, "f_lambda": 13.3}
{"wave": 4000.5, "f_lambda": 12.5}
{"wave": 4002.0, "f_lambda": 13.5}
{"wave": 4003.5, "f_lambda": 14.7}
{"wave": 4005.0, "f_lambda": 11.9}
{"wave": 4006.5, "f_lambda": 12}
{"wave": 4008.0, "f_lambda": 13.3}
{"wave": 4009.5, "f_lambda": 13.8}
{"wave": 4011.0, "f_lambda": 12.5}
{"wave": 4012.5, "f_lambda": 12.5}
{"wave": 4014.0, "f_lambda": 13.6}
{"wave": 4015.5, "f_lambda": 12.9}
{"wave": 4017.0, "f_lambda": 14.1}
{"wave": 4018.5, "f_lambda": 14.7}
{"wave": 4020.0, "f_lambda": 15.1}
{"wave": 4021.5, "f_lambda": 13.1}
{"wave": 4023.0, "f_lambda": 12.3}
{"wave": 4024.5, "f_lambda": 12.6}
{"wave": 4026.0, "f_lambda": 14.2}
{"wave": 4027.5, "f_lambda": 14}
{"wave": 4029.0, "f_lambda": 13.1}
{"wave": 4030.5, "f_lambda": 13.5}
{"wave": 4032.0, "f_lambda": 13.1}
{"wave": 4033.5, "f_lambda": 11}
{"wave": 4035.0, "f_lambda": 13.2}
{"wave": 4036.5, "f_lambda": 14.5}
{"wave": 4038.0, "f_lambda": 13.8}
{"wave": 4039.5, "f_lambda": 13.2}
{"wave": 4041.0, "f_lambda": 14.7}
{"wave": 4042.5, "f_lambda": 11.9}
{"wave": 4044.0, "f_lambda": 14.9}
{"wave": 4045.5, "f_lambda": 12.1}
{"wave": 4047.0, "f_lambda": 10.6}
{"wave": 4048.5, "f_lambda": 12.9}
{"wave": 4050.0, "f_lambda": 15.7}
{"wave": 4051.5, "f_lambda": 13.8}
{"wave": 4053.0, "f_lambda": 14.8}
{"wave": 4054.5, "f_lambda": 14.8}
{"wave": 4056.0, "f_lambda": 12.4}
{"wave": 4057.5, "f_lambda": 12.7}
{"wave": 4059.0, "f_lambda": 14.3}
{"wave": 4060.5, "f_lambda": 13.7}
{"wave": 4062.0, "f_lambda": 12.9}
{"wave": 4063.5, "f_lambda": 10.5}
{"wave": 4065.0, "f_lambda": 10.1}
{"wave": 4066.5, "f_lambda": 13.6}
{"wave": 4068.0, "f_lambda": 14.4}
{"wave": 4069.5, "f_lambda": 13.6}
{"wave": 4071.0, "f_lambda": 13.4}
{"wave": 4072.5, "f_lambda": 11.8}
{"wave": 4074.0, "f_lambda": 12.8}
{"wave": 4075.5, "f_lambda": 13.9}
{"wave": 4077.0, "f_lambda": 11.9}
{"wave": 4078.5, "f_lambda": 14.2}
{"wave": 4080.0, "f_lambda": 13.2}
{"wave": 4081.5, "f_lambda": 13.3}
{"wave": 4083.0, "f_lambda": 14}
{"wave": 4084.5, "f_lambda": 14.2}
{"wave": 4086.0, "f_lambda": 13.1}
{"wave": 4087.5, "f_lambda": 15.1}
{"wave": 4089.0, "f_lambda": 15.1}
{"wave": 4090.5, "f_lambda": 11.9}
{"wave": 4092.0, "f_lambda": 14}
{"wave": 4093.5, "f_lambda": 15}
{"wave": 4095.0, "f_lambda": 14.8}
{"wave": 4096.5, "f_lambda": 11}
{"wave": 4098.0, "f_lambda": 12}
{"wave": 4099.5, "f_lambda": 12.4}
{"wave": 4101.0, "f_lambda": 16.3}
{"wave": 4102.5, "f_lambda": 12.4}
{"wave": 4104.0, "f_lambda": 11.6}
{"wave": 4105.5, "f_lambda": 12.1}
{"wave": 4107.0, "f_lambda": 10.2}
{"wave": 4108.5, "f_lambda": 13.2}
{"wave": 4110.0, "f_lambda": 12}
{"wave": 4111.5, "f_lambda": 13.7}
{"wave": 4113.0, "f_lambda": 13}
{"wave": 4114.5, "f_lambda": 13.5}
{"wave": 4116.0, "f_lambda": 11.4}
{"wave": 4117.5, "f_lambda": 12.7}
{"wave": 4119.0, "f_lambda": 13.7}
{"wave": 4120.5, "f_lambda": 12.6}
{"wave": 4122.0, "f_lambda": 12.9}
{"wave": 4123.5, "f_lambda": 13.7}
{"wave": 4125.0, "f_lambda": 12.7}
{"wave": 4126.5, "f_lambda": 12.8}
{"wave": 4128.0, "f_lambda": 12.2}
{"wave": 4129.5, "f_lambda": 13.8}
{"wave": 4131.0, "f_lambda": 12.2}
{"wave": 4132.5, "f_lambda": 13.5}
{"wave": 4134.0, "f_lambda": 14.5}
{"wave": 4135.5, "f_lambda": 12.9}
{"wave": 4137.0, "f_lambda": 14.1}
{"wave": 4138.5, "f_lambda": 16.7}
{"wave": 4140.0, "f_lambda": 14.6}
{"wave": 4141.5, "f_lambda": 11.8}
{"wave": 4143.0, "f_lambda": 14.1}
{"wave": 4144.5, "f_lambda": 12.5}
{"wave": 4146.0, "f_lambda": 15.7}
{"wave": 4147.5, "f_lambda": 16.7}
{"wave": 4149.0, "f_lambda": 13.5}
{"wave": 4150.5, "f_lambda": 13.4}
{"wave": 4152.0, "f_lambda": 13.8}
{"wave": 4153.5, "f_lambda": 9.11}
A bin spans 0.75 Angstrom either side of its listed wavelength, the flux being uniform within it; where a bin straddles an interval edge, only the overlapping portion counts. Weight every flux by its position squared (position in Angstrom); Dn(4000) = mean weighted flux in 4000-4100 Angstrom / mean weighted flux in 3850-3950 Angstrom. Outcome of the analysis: 1.33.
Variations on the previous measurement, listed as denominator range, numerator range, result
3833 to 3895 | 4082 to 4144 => 1.44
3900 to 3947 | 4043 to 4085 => 1.33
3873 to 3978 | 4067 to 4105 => 1.40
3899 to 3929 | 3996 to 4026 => 1.18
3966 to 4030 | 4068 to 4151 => 1.17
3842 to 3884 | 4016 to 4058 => 1.32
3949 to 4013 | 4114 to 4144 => 1.27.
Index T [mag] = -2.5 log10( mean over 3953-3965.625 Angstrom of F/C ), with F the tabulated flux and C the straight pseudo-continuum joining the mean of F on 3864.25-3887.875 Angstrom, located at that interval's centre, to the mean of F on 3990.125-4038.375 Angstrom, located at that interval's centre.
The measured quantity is 0.188 mag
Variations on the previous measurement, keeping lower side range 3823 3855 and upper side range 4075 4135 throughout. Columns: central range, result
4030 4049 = -0.066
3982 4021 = -0.100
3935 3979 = 0.124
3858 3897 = -0.078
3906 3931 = -0.066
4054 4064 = -0.046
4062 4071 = 0.006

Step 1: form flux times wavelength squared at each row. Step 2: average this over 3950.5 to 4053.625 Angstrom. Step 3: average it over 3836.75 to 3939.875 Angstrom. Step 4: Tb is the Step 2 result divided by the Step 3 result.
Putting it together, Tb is 1.21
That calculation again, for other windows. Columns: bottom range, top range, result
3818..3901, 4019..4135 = 1.41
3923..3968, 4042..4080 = 1.41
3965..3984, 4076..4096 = 1.54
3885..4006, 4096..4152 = 1.33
